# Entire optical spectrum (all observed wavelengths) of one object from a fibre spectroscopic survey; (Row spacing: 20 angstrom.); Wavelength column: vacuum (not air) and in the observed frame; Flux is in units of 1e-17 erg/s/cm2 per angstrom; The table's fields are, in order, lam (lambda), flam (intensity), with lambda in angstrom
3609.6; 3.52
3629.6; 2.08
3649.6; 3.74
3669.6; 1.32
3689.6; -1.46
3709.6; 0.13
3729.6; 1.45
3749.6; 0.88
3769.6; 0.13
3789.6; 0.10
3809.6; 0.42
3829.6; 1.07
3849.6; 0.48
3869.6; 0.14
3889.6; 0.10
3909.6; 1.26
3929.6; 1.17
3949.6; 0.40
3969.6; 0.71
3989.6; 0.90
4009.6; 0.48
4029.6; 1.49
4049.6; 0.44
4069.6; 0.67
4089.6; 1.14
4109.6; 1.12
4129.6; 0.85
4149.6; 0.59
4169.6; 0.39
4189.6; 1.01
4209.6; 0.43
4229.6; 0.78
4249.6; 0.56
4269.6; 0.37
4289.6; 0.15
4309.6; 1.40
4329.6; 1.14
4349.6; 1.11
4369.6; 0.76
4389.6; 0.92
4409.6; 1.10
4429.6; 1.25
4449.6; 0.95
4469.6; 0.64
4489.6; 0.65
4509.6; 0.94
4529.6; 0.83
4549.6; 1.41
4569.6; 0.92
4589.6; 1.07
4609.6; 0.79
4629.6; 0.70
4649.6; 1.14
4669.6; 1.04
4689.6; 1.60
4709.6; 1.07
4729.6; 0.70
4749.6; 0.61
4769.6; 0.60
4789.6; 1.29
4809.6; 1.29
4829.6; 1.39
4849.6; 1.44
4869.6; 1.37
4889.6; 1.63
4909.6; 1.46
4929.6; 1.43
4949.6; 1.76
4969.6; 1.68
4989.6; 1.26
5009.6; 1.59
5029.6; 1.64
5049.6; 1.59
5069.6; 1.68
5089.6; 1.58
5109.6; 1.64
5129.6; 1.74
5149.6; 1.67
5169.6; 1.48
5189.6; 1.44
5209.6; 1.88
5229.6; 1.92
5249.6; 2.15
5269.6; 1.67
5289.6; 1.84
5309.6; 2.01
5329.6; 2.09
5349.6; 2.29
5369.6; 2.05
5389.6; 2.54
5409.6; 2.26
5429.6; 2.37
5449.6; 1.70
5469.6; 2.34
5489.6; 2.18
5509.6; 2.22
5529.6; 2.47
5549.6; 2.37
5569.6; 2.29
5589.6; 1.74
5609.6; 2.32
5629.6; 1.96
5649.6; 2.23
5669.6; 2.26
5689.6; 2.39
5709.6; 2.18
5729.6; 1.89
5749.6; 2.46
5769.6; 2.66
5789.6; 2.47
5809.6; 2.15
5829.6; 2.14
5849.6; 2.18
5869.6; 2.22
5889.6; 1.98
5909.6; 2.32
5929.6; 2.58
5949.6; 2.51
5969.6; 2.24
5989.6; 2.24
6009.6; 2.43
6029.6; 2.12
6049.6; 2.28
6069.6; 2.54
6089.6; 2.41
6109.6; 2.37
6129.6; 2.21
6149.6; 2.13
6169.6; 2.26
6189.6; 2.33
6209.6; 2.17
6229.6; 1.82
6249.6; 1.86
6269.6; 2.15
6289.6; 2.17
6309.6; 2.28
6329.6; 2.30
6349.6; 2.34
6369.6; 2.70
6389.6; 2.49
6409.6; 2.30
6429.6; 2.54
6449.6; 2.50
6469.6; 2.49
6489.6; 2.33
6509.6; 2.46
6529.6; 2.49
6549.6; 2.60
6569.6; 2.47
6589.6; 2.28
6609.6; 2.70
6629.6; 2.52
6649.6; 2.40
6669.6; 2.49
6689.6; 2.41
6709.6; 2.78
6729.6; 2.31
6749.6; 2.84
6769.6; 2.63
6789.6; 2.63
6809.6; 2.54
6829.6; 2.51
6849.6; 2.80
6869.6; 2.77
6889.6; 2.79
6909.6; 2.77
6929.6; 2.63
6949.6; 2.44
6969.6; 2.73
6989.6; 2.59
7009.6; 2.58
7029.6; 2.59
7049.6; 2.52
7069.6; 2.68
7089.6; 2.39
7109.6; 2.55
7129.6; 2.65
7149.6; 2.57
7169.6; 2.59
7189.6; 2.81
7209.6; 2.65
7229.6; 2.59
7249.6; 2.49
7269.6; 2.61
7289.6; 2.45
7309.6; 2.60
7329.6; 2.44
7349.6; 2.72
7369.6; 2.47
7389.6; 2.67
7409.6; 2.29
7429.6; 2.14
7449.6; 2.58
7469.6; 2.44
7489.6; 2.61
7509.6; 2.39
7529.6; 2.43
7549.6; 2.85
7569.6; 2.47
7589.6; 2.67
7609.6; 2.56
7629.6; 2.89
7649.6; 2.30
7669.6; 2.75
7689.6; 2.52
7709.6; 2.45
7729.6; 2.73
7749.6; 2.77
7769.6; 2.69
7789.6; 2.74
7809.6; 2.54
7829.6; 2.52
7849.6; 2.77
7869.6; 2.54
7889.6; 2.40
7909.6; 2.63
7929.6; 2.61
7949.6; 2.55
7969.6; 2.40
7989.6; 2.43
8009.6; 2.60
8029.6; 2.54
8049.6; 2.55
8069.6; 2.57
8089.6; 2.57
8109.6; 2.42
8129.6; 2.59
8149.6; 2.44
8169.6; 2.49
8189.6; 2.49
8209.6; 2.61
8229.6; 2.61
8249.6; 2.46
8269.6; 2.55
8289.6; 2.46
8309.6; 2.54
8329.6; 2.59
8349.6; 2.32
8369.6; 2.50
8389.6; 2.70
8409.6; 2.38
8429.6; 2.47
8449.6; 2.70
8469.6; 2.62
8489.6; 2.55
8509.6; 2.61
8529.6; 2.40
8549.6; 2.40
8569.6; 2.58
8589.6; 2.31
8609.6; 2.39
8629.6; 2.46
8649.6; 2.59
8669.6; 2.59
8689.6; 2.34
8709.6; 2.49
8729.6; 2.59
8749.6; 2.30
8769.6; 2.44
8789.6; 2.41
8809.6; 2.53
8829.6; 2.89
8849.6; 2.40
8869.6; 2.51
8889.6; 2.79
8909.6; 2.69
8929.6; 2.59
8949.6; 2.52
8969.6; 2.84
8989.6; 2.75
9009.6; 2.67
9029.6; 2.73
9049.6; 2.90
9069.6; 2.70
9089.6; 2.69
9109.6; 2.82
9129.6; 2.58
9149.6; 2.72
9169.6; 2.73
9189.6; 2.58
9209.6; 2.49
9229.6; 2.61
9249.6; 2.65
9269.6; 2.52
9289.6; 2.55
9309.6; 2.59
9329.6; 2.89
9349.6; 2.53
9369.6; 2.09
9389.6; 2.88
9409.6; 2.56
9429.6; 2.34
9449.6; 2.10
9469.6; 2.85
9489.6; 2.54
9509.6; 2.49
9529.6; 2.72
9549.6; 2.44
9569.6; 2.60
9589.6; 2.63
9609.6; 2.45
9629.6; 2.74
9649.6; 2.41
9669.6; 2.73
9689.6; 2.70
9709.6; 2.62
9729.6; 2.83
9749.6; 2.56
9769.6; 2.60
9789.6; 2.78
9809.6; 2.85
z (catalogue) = 0.202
